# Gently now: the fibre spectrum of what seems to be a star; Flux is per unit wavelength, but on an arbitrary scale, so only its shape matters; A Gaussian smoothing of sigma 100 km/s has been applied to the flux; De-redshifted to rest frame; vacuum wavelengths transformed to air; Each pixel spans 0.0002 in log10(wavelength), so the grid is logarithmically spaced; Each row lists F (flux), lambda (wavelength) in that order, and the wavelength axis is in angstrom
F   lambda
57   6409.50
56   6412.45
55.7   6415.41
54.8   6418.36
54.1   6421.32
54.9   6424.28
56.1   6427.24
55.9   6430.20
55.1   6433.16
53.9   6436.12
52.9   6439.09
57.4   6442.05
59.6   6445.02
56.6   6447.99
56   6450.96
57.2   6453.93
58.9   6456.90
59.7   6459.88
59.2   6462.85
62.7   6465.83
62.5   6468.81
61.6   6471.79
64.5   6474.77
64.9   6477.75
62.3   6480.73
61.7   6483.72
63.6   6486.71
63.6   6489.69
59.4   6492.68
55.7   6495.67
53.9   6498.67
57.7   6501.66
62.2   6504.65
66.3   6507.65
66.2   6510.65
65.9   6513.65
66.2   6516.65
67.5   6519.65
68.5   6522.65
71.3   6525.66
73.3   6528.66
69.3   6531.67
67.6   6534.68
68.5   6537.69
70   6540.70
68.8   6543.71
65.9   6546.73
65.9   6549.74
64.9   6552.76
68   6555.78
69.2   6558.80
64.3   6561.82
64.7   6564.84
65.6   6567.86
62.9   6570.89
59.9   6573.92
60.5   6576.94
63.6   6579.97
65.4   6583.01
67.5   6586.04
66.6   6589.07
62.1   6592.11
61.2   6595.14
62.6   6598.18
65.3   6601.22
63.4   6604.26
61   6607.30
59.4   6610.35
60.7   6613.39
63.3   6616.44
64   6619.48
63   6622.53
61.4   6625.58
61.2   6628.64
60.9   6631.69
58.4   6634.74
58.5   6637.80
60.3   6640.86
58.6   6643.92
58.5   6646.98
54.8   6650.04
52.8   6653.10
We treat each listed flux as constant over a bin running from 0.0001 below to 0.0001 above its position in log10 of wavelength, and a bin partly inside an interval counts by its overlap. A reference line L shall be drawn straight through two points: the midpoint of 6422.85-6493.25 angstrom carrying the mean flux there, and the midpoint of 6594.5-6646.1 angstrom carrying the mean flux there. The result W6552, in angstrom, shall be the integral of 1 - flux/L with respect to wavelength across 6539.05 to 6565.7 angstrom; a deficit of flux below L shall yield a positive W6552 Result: -2.9 angstrom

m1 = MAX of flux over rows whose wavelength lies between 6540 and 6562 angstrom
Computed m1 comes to 70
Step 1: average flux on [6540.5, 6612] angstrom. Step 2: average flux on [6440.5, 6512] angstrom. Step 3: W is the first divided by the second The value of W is 1.1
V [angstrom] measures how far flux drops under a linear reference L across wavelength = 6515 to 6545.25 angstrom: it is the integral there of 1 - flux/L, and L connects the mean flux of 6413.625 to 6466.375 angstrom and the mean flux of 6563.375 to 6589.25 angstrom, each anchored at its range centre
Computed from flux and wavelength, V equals -3.8 angstrom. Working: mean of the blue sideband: 56.6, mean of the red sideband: 63.9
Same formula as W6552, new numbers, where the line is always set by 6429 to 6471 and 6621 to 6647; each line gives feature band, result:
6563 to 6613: -3.04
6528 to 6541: -2.34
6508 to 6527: -2.86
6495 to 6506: 0.19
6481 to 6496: -0.78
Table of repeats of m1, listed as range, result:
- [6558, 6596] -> 69.2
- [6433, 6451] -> 59.6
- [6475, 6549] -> 73.3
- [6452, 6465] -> 59.7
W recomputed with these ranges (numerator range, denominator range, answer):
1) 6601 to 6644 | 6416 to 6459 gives 1.09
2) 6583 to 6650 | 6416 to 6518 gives 1.04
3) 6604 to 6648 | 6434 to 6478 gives 1.03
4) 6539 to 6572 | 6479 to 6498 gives 1.09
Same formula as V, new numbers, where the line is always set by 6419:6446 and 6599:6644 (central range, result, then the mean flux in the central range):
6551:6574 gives -2.2 angstrom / 65.2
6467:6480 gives -1.5 angstrom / 63.3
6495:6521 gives -2.1 angstrom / 62.6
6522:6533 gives -2.3 angstrom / 70.8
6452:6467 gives -0.8 angstrom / 59.4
